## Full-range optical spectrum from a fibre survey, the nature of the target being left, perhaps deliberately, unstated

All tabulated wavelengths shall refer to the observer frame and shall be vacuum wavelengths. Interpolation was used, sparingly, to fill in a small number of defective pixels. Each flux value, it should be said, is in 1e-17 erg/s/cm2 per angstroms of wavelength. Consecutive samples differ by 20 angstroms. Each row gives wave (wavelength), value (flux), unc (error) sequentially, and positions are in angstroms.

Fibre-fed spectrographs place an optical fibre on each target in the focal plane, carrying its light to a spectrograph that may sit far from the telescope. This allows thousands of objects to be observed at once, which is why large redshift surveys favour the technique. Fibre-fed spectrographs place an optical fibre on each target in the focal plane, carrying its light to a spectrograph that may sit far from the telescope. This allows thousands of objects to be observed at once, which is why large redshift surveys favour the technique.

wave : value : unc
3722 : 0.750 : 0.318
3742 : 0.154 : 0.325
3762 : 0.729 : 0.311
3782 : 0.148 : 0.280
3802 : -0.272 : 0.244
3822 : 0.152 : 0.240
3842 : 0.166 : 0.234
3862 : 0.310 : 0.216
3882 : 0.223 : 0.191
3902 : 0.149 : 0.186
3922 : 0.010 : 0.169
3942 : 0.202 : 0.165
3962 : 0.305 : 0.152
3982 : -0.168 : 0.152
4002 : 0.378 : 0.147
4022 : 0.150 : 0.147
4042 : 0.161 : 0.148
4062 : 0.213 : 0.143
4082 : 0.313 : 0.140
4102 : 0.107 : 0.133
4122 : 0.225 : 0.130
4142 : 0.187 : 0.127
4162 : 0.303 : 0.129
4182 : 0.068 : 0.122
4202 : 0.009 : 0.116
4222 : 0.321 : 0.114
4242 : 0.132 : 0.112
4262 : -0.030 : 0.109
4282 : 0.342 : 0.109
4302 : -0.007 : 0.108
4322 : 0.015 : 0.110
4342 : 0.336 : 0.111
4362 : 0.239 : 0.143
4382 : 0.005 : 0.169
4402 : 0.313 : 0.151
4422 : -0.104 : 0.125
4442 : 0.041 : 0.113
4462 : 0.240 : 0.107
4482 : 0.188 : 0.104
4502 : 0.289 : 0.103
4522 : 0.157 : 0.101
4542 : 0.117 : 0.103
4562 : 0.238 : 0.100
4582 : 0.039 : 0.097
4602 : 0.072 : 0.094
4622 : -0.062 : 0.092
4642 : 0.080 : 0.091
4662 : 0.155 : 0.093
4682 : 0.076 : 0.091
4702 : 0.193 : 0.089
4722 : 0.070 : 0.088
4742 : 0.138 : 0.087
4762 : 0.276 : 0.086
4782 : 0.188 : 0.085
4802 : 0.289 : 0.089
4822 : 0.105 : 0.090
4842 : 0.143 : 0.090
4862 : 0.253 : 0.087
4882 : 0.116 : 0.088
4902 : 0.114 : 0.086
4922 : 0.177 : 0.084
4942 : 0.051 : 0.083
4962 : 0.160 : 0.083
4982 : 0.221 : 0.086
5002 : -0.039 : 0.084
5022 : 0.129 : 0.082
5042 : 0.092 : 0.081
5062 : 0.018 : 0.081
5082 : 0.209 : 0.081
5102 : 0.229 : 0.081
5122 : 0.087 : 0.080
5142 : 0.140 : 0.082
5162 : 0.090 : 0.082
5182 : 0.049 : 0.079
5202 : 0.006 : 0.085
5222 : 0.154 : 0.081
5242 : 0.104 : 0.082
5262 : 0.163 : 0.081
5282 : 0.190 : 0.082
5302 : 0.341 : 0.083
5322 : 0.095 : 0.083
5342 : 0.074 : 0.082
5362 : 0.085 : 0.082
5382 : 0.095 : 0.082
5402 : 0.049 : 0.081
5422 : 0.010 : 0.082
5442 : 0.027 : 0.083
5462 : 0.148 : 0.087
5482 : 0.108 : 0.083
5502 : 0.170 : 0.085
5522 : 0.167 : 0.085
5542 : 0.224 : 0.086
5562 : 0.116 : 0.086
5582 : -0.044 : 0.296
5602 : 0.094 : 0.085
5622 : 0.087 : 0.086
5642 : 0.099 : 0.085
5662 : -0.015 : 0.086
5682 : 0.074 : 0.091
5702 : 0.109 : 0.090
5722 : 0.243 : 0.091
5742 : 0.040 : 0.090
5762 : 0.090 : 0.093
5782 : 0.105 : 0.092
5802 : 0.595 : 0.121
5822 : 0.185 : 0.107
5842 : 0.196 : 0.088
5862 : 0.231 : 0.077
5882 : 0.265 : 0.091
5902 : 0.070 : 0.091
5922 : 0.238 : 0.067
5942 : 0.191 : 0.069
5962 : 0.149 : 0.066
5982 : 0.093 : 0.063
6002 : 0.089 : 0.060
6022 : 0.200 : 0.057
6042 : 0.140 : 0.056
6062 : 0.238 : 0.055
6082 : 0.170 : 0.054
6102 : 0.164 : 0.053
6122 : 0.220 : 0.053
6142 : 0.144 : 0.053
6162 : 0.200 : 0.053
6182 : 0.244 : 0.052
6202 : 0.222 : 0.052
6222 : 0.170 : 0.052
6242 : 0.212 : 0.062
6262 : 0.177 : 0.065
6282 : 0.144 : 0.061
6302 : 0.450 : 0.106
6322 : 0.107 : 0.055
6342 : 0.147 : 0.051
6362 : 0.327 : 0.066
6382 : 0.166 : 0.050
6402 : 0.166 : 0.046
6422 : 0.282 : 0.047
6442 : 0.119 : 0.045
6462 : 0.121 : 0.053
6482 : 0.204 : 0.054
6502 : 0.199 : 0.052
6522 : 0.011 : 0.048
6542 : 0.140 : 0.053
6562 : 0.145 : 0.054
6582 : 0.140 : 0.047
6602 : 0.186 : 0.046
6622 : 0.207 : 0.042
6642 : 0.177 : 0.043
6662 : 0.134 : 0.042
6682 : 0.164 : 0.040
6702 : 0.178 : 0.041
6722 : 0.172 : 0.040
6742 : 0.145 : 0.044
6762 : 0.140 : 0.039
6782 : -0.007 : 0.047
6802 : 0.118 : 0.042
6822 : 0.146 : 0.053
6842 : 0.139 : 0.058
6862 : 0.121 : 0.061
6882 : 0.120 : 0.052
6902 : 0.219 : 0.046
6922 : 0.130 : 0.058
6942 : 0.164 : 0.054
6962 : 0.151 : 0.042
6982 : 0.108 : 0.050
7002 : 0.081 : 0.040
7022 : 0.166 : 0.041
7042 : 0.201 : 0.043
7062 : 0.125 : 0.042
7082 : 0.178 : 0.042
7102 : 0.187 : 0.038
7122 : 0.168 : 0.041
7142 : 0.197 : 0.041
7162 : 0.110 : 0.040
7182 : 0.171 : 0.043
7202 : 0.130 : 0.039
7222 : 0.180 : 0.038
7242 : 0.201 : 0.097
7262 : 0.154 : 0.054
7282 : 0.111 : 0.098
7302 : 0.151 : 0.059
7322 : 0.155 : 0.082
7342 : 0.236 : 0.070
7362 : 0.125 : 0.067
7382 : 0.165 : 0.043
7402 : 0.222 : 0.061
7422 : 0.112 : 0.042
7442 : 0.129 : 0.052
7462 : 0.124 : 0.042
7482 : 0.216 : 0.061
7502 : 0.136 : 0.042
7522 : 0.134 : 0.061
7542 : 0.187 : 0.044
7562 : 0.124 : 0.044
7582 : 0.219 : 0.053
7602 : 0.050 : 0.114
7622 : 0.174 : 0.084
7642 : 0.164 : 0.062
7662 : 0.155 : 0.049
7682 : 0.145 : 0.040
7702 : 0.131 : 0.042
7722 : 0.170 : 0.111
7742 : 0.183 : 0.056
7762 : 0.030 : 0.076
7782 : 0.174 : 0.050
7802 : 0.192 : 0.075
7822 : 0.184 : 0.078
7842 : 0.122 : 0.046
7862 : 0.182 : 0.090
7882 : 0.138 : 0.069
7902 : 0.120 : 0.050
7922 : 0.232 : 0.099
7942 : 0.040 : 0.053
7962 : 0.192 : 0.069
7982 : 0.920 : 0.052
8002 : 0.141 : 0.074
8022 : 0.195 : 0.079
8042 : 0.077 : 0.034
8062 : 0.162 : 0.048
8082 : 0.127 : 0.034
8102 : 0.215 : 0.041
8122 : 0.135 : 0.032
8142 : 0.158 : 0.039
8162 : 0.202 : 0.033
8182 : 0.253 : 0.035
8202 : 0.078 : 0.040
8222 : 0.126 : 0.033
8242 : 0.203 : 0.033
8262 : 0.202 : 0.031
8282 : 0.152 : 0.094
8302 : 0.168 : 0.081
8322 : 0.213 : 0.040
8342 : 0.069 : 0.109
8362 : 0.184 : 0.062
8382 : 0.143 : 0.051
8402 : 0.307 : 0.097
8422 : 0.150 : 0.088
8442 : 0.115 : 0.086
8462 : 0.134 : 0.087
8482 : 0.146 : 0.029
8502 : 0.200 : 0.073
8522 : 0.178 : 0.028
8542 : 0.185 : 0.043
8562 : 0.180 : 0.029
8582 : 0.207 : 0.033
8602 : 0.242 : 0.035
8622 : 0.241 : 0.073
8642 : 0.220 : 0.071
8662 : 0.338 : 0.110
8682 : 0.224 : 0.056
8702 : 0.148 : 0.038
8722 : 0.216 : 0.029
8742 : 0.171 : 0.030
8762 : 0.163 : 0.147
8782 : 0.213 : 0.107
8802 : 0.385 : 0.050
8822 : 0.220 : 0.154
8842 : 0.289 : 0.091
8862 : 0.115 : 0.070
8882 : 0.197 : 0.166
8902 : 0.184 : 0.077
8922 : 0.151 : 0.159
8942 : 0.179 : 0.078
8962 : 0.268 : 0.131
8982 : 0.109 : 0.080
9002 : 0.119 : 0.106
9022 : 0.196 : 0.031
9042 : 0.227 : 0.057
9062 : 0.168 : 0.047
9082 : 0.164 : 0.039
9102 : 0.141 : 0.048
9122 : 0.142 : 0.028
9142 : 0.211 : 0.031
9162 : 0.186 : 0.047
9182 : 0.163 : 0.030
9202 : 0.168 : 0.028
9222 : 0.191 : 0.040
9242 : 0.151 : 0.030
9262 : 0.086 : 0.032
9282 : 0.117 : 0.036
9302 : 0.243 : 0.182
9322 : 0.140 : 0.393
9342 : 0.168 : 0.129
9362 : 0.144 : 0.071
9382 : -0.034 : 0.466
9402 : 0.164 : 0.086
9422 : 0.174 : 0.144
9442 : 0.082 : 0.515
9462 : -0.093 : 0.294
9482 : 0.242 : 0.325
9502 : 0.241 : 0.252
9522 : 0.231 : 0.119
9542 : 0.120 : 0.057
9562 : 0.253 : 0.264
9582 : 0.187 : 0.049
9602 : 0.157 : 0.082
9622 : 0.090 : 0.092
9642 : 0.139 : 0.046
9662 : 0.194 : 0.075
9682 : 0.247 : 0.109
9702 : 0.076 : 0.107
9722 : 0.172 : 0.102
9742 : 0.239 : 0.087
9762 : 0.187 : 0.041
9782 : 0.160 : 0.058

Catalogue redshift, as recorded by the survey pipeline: 1.141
